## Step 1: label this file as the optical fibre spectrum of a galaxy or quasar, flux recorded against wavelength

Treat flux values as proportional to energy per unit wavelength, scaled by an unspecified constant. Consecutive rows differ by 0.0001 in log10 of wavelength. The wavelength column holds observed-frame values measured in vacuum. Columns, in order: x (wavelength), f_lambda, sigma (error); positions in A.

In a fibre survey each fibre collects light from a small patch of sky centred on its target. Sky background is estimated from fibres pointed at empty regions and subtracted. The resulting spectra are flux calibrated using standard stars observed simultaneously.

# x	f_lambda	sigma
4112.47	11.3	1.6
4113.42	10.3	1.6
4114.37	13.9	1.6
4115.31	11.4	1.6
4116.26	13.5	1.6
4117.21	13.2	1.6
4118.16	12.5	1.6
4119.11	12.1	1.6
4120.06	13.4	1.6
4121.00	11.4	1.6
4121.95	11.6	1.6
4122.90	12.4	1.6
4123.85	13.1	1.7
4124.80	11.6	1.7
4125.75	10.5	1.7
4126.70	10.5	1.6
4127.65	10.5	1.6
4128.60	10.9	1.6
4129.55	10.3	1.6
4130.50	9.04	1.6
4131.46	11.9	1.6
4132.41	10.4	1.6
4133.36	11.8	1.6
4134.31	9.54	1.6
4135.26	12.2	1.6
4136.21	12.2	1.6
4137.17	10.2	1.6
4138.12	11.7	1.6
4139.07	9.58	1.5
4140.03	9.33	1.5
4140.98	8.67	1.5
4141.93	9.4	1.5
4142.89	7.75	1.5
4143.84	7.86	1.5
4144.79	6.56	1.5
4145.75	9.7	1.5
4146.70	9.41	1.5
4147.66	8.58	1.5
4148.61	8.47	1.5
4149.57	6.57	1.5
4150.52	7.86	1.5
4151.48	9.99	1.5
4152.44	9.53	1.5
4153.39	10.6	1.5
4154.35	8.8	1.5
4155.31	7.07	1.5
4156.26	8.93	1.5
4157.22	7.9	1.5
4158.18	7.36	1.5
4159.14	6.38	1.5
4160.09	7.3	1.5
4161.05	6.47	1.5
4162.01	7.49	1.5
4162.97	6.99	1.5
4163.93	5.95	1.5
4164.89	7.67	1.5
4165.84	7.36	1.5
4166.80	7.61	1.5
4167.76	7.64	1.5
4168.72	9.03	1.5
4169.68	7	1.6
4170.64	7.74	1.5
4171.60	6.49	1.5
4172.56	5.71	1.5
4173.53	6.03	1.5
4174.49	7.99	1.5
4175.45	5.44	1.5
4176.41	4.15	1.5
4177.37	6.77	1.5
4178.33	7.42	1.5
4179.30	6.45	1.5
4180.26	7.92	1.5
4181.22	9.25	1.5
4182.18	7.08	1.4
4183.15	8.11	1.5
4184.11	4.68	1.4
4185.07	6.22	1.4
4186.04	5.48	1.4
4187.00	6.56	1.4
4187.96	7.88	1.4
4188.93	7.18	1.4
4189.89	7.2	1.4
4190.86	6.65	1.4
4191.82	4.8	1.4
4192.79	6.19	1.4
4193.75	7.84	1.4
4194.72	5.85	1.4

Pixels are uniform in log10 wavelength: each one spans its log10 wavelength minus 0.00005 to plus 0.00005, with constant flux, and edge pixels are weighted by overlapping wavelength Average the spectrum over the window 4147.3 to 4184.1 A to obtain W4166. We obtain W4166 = 7.46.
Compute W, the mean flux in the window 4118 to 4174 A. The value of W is 9.17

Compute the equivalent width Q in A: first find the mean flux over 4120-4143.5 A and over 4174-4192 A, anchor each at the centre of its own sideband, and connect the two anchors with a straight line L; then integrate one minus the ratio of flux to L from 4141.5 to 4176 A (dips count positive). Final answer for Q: 3.6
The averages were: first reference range 10.7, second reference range 6.73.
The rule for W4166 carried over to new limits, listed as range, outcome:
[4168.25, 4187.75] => 6.79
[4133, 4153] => 9.37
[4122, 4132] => 11.1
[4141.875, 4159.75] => 8.32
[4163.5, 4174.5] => 7.16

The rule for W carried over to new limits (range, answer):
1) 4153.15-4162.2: 7.76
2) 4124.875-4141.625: 10.6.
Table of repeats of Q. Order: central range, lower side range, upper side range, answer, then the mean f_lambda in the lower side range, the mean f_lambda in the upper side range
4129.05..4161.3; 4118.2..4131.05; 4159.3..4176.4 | 0.6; 11.4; 6.96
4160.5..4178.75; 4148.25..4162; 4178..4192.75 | 1.4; 8.06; 6.83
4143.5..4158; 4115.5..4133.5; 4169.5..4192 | 1.2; 11.6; 6.7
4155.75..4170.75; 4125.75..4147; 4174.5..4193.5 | 1.3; 9.99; 6.65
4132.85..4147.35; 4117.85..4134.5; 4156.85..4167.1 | 0.0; 11.3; 7.12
